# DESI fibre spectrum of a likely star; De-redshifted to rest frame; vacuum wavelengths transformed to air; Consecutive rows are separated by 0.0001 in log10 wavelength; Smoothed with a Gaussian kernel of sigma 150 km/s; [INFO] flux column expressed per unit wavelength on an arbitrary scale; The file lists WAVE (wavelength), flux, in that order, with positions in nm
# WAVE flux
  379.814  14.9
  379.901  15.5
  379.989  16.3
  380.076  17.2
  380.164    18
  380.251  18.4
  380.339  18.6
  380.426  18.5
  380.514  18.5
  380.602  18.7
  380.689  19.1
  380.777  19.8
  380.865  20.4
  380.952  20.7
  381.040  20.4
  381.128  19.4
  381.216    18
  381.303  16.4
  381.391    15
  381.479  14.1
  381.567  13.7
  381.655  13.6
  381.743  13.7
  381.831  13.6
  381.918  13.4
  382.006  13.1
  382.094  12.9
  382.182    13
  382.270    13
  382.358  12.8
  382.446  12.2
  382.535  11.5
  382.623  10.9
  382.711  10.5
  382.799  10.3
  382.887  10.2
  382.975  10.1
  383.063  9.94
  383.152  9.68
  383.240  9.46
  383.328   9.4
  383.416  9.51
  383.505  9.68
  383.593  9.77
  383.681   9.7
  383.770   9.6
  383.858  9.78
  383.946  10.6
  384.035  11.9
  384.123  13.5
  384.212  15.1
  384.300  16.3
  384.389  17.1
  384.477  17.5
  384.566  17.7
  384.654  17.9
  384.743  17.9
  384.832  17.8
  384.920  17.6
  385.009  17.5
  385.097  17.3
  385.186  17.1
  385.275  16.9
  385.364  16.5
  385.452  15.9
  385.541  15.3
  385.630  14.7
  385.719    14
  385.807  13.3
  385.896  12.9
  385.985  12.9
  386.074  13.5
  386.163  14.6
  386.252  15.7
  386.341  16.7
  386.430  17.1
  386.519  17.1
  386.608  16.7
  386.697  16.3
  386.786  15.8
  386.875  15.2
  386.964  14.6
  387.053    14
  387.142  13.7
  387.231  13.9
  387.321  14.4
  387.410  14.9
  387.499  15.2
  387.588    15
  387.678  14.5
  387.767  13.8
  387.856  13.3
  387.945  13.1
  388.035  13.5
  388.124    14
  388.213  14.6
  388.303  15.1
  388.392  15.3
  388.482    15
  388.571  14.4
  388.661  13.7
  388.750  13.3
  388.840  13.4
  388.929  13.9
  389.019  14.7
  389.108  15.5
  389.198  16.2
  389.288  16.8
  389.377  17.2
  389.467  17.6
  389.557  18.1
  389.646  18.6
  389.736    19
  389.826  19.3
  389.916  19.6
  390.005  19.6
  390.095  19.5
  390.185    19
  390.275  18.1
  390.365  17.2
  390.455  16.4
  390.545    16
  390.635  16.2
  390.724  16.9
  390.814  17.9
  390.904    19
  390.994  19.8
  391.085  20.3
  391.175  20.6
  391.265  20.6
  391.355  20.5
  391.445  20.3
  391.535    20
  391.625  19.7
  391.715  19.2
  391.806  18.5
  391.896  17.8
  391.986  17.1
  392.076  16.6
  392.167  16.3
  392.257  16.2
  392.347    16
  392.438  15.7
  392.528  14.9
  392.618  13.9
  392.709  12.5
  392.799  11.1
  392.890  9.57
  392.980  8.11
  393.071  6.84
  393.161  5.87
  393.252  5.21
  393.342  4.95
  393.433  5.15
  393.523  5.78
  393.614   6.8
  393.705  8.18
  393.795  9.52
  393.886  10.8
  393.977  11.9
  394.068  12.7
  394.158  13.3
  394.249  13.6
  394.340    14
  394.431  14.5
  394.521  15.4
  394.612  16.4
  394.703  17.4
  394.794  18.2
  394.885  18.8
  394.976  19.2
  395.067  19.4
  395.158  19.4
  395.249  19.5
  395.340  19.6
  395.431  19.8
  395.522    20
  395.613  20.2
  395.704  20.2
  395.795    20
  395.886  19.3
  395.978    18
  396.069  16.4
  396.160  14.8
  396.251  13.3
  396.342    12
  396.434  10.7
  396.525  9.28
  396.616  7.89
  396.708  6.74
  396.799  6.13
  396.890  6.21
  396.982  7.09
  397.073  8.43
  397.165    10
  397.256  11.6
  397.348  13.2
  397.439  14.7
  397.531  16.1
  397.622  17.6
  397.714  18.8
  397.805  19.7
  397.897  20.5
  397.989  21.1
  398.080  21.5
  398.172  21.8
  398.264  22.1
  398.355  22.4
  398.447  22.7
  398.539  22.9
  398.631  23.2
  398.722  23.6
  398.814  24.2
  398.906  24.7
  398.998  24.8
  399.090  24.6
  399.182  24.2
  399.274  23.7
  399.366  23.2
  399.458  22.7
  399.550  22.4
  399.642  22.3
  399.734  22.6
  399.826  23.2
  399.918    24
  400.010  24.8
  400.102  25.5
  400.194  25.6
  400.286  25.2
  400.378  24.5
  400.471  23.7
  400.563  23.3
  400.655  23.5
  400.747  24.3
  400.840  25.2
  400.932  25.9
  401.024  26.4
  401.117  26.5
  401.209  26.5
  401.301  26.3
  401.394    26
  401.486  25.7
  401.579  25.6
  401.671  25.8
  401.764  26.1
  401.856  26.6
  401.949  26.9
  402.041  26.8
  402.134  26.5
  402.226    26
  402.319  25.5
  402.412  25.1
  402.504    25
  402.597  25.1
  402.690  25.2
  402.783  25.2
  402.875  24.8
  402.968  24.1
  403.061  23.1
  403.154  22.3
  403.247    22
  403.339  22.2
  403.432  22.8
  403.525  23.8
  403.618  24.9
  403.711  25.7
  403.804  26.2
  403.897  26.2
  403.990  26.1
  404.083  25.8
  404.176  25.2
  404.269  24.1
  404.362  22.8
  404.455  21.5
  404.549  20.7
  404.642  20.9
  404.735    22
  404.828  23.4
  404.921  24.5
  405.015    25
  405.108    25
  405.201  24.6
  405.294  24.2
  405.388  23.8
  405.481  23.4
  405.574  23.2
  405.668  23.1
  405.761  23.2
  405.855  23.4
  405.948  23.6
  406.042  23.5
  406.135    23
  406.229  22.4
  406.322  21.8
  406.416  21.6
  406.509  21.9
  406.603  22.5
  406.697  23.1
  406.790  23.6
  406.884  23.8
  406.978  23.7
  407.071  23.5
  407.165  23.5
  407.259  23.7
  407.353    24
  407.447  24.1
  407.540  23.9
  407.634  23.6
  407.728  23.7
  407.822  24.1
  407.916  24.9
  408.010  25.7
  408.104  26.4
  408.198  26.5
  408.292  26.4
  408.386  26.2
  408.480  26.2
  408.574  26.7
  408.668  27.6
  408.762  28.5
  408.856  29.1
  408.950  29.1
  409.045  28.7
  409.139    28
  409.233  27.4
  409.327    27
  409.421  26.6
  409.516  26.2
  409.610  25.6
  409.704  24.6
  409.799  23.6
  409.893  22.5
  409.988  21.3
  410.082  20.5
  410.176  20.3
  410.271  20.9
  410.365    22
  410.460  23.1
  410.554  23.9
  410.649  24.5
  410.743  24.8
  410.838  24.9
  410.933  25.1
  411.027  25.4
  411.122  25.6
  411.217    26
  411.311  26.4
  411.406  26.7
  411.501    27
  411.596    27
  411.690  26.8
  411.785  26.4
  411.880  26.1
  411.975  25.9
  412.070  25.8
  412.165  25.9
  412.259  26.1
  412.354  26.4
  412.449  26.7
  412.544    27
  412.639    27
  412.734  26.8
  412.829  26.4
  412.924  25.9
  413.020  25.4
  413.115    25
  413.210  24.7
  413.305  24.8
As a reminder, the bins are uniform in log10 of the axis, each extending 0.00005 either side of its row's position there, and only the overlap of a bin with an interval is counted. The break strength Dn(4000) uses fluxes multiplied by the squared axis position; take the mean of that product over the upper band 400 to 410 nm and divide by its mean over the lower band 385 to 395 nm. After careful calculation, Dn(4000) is 1.76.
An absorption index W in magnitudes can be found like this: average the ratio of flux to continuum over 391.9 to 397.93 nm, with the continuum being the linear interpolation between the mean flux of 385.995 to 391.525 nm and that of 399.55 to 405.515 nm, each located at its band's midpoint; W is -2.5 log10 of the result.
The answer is 0.416 mag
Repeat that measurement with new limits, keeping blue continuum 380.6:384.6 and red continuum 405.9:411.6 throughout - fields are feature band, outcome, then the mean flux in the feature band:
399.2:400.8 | -0.14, 23.8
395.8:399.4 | 0.17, 17.2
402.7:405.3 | -0.06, 23.9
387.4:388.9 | 0.12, 14.2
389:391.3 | -0.08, 18.1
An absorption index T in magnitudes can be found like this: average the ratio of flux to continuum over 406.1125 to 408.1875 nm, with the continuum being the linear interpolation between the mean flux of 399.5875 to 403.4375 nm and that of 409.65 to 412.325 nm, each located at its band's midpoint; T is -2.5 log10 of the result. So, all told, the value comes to 0.05 mag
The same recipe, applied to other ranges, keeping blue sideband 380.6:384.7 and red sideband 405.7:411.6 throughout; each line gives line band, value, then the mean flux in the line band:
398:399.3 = -0.14 mag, 23.3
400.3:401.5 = -0.18 mag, 25.2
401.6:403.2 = -0.15 mag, 25.3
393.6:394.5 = 0.49 mag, 11.8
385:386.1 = -0.02 mag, 15.2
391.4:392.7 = 0.03 mag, 17.2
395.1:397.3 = 0.34 mag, 14.1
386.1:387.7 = 0.01 mag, 15.3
